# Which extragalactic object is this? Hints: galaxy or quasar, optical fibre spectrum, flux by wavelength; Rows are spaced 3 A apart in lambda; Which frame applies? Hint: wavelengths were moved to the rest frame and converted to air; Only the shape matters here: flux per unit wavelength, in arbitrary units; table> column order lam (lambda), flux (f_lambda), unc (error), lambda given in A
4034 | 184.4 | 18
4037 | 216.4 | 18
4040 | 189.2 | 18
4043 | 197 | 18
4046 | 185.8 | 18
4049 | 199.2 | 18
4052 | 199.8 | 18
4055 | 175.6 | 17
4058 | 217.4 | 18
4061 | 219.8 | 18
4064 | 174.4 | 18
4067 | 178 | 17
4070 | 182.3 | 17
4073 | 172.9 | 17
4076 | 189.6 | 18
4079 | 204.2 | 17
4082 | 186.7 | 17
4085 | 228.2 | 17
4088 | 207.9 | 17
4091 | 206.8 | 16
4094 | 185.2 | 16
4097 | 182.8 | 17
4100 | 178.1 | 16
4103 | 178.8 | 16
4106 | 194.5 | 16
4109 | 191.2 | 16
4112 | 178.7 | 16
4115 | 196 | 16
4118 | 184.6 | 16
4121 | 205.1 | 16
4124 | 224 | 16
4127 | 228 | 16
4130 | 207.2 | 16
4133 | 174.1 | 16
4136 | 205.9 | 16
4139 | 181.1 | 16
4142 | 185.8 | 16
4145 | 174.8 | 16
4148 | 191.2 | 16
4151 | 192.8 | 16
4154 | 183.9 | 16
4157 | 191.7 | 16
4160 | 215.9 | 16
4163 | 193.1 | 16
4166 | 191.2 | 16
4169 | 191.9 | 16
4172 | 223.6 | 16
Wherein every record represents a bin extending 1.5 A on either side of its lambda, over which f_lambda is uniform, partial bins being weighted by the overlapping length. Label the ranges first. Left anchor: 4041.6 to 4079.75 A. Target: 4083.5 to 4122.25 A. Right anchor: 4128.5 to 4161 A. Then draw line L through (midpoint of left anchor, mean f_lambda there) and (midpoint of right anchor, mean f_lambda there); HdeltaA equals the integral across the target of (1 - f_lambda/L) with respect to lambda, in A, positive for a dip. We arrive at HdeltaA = -0.5 A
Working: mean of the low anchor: 192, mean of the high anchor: 191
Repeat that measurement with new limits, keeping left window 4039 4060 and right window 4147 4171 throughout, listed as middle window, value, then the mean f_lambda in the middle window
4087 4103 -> 0.4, 190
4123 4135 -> -0.8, 208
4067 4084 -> 0.7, 188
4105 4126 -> -0.2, 197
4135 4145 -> 0.4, 188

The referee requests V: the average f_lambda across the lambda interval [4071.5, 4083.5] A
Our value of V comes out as 188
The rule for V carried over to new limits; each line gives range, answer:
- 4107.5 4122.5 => 191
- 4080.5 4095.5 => 203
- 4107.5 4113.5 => 185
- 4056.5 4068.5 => 197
